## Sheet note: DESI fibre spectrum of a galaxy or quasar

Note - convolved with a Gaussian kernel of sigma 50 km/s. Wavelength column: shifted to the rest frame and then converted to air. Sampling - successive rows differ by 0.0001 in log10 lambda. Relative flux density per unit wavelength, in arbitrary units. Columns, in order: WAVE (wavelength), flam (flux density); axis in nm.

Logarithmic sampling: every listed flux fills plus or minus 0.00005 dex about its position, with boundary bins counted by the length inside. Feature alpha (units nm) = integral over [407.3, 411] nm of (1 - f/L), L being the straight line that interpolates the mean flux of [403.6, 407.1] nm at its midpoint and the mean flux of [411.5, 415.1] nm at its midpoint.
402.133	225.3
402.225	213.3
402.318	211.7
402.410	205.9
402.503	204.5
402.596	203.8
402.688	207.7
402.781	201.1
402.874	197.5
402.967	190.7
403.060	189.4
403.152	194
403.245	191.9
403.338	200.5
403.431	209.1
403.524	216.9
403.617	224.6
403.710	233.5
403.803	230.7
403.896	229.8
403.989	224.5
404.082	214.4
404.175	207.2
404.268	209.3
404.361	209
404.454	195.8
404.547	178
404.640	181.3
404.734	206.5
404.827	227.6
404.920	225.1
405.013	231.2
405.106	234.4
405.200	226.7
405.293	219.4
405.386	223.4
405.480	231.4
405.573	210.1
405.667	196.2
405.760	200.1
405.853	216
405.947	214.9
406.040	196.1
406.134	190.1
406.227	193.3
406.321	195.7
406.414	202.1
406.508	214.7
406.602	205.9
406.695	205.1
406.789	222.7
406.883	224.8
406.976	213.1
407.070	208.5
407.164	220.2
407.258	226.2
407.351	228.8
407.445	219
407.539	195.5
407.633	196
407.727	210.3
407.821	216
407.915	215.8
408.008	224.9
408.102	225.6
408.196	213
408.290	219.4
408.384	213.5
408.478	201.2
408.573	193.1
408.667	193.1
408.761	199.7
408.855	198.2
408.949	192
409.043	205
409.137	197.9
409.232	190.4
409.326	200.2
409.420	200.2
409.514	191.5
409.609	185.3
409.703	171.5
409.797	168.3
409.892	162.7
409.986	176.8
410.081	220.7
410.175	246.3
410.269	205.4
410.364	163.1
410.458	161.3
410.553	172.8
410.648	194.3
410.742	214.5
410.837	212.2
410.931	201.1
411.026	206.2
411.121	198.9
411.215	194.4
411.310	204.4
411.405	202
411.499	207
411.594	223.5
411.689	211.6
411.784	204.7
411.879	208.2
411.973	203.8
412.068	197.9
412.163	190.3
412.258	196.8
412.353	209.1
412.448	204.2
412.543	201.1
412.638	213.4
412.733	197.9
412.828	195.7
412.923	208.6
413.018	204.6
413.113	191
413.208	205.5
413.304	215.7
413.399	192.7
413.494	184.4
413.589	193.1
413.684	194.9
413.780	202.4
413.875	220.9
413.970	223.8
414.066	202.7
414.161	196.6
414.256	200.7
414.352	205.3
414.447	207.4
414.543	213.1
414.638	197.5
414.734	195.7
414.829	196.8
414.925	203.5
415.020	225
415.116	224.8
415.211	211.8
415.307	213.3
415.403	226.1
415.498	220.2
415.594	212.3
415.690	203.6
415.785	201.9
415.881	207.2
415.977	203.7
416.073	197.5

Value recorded 0.15 nm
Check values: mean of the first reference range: 212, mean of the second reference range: 204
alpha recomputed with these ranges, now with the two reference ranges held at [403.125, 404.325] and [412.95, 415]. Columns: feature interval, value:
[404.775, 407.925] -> -0.03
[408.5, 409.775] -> 0.09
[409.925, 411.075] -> 0.05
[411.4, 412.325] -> 0.00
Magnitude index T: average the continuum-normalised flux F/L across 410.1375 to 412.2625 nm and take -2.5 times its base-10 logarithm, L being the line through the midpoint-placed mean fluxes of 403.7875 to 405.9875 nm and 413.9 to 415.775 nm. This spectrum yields 0.05 mag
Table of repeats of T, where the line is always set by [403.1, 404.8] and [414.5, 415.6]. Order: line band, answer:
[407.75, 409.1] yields 0.01 mag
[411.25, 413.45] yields 0.04 mag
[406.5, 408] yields -0.02 mag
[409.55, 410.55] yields 0.14 mag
